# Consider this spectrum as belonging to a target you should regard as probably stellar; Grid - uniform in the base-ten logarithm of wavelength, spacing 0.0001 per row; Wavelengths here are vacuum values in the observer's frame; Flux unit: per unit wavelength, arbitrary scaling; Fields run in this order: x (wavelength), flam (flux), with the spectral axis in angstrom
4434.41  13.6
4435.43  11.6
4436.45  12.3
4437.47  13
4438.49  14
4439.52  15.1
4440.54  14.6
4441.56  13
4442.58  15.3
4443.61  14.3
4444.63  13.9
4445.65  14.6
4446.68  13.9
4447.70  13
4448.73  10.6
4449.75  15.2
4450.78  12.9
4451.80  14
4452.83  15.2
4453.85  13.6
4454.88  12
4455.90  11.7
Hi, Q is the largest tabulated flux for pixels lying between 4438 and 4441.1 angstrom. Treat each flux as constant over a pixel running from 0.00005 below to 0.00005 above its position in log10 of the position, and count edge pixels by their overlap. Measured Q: 15.1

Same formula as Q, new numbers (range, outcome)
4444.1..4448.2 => 14.6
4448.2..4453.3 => 15.2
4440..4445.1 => 15.3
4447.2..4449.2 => 13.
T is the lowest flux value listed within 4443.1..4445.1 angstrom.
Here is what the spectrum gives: 13.9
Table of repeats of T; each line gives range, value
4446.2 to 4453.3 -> 10.6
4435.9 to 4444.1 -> 12.3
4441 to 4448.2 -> 13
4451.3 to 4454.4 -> 13.6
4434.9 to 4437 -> 11.6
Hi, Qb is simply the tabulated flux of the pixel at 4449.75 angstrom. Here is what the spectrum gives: 15.2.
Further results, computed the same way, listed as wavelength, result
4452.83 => 15.2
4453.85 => 13.6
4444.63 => 13.9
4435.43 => 11.6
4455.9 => 11.7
